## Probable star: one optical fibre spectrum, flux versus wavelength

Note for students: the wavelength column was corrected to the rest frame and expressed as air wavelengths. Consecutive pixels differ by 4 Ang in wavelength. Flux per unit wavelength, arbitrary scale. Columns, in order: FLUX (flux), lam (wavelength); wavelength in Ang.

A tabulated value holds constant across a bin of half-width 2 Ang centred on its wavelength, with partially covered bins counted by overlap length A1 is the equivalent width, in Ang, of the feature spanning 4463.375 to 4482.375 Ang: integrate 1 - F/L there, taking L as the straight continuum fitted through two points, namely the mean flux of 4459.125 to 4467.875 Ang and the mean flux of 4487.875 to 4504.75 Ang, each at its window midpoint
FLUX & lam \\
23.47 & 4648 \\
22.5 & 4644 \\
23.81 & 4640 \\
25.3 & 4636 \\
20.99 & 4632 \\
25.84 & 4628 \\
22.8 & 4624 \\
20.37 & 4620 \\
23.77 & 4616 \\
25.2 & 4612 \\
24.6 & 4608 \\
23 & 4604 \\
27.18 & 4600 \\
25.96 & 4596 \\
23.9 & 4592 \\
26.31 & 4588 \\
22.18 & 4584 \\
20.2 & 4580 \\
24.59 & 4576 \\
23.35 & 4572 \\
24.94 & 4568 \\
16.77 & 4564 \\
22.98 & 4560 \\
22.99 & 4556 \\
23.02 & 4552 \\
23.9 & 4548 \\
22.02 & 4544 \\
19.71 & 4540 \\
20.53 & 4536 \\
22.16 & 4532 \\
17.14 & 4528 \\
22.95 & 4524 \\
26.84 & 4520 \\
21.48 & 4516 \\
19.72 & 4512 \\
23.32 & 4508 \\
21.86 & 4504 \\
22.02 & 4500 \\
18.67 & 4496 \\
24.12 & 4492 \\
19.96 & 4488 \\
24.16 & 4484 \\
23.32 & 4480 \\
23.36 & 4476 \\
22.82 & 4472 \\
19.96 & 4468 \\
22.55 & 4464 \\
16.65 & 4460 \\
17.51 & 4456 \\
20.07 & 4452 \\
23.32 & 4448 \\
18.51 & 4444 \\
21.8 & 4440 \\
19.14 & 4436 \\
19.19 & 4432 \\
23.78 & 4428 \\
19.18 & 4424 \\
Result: -1.8 Ang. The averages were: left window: 20.1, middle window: 22.4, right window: 21.4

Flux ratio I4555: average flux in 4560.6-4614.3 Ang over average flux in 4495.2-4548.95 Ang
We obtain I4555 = 1.10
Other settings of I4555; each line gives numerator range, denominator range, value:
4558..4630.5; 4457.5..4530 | 1.09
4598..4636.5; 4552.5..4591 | 1.05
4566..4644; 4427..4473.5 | 1.17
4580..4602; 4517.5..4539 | 1.13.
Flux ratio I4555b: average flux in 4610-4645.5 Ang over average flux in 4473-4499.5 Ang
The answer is 1.05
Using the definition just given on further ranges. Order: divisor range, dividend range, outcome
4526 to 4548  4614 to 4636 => 1.11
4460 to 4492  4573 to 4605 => 1.10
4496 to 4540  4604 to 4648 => 1.09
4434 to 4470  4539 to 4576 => 1.12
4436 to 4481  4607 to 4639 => 1.14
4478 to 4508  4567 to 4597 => 1.08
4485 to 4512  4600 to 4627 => 1.10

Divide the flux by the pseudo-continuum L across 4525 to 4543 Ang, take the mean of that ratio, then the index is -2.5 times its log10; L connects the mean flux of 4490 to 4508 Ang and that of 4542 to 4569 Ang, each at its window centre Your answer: 0.10 mag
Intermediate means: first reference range 21.9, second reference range 22.3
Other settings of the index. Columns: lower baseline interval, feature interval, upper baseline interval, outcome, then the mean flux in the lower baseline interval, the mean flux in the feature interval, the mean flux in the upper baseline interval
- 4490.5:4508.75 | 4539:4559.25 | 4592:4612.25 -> 0.04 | 21.8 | 22.5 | 25.1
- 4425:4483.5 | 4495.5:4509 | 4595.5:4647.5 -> 0.01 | 20.9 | 21.6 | 23.9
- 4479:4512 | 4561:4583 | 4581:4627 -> 0.07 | 22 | 22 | 24.1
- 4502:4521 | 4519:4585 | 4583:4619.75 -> 0.06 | 22.4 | 22.1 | 24.5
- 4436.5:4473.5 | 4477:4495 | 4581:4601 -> -0.07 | 20.3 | 22.7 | 24.8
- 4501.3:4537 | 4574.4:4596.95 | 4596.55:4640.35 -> -0.02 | 21.8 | 23.7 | 24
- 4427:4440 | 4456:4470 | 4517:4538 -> 0.09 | 20.6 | 19.4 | 21.9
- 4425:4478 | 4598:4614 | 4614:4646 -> -0.10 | 20.6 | 25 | 23.2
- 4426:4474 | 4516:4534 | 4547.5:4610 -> 0.00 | 20.4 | 22.2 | 23.5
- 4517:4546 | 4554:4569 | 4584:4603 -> 0.08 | 21.6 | 21.7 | 25.3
